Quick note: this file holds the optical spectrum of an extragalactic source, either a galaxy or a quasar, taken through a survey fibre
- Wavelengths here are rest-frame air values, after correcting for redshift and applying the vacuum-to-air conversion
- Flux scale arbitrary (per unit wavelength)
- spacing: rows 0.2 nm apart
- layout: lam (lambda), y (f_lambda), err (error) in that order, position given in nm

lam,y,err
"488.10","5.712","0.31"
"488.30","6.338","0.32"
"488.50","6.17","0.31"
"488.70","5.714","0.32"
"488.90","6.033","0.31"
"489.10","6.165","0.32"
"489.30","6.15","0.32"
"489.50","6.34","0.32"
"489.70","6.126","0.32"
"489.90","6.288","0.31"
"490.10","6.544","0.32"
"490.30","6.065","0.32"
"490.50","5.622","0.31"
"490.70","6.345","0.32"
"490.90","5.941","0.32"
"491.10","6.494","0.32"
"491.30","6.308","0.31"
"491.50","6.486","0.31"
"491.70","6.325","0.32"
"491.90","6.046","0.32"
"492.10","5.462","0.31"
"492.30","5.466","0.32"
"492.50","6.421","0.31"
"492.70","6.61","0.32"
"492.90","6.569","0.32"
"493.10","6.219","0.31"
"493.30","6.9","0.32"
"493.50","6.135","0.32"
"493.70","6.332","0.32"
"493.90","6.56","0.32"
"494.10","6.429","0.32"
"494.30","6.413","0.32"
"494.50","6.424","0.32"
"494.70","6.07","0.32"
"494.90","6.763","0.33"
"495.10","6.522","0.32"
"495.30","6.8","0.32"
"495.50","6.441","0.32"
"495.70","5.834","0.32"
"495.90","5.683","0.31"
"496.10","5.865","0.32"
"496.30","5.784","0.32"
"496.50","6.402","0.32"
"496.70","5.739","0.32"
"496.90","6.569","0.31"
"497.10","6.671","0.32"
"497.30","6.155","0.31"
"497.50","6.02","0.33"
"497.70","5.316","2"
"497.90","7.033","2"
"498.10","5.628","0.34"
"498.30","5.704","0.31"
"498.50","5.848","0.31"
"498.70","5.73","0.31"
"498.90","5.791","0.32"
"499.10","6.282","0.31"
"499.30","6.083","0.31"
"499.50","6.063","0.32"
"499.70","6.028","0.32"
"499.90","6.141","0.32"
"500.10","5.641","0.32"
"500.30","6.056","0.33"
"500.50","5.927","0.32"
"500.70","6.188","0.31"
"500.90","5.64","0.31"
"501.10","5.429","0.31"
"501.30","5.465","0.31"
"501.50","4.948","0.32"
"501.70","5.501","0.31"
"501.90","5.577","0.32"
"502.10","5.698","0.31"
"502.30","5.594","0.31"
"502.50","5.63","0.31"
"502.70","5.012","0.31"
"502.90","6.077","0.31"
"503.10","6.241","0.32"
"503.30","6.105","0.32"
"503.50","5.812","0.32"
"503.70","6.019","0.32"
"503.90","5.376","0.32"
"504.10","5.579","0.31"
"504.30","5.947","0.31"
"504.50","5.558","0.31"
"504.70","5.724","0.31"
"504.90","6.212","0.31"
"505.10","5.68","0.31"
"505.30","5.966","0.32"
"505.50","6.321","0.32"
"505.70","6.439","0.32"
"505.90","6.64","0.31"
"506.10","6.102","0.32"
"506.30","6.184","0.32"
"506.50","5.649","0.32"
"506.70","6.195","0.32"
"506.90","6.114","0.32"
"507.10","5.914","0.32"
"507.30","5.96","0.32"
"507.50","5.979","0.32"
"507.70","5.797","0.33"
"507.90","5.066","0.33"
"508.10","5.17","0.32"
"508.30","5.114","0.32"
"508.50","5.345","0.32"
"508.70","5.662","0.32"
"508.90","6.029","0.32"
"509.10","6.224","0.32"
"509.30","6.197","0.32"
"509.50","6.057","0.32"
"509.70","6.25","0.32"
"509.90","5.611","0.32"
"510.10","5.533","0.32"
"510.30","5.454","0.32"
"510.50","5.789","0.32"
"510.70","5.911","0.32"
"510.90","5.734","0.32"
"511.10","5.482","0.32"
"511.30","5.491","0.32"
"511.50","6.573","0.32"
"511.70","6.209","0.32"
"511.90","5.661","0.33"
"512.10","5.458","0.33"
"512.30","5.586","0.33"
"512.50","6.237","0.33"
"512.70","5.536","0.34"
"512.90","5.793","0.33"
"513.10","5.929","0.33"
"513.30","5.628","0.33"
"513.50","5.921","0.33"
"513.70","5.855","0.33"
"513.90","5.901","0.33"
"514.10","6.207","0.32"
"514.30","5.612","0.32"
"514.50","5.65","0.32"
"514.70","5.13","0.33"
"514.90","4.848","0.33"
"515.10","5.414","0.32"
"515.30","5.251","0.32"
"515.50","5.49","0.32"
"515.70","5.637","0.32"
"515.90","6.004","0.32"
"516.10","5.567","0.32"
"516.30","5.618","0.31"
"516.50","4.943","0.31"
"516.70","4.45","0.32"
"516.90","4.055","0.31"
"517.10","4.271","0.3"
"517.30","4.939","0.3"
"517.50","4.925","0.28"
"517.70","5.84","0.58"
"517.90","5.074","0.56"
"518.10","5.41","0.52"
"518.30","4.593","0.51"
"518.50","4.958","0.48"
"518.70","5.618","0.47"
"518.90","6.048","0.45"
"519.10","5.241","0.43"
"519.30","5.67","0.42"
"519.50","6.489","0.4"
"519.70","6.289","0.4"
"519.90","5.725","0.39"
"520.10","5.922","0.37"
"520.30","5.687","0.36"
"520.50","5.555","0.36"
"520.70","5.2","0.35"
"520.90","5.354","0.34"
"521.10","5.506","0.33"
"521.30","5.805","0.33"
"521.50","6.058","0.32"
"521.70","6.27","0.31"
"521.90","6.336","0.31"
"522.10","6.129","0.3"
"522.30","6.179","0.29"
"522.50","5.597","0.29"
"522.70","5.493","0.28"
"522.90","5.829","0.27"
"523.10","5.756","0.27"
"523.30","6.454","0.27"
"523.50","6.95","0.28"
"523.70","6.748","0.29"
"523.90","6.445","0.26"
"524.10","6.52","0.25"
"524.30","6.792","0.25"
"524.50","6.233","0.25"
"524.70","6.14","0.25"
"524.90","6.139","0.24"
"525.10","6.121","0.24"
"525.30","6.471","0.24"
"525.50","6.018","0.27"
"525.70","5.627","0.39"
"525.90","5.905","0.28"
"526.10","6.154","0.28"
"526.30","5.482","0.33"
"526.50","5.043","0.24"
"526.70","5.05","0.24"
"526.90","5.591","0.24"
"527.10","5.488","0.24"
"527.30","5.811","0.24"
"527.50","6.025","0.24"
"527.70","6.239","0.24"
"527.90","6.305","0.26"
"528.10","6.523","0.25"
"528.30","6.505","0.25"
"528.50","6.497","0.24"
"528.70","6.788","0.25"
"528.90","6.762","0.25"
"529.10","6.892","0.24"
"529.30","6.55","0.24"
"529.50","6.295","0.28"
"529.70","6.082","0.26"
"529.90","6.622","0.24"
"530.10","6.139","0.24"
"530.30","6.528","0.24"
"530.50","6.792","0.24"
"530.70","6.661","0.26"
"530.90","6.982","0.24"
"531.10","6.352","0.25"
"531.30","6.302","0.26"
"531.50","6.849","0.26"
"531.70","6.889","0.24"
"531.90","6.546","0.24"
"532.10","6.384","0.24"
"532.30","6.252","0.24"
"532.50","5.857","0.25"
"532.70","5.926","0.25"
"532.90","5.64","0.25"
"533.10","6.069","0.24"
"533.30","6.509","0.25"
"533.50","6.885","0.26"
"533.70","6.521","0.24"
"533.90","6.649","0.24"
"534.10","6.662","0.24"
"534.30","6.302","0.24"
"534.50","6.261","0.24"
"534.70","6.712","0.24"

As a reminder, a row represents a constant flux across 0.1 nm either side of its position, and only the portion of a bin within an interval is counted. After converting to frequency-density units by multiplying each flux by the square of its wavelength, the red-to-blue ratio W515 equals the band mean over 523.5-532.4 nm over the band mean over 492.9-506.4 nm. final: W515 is 1.17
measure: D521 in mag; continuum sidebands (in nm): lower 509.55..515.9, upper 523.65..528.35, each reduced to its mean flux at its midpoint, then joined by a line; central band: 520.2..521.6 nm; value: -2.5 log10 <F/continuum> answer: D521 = 0.06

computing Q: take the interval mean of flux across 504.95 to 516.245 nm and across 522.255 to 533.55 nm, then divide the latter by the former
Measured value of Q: 1.08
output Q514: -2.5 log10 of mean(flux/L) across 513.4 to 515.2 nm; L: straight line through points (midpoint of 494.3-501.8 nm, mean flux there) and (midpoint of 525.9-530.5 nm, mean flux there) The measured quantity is 0.09 mag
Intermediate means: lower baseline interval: 6.01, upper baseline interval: 6.16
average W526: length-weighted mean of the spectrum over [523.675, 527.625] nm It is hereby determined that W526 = 5.98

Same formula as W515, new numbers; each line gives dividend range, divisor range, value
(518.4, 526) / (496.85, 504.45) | 1.11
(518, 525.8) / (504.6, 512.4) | 1.07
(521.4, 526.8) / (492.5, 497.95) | 1.08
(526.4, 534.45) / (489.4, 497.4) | 1.17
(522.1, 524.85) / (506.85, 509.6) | 1.15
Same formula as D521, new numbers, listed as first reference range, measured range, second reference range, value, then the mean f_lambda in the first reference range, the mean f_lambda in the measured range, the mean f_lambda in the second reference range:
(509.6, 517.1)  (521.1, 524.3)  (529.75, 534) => -0.027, 5.59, 6.17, 6.44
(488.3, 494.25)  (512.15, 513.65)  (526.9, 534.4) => 0.094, 6.22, 5.79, 6.4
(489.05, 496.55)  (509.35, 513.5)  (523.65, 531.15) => 0.079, 6.25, 5.8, 6.24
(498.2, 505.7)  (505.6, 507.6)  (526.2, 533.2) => -0.043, 5.81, 6.12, 6.25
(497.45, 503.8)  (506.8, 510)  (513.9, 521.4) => -0.028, 5.82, 5.78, 5.41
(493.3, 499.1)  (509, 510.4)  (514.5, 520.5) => -0.046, 6.18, 5.9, 5.36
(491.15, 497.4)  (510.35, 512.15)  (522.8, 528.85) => 0.069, 6.27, 5.81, 6.13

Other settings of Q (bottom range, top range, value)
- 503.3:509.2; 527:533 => 1.09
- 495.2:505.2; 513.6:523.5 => 0.95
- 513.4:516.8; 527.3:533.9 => 1.17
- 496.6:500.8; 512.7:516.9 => 0.91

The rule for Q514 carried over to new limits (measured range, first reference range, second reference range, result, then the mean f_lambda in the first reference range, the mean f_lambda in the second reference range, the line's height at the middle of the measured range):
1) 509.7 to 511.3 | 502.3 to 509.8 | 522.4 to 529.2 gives 0.05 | 5.87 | 6.13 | 5.93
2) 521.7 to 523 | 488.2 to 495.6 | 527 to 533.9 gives 0.07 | 6.27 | 6.4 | 6.37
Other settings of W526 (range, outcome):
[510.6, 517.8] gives 5.52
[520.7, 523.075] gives 5.84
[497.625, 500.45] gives 5.96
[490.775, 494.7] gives 6.29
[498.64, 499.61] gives 6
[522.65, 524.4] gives 6.36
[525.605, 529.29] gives 6.05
